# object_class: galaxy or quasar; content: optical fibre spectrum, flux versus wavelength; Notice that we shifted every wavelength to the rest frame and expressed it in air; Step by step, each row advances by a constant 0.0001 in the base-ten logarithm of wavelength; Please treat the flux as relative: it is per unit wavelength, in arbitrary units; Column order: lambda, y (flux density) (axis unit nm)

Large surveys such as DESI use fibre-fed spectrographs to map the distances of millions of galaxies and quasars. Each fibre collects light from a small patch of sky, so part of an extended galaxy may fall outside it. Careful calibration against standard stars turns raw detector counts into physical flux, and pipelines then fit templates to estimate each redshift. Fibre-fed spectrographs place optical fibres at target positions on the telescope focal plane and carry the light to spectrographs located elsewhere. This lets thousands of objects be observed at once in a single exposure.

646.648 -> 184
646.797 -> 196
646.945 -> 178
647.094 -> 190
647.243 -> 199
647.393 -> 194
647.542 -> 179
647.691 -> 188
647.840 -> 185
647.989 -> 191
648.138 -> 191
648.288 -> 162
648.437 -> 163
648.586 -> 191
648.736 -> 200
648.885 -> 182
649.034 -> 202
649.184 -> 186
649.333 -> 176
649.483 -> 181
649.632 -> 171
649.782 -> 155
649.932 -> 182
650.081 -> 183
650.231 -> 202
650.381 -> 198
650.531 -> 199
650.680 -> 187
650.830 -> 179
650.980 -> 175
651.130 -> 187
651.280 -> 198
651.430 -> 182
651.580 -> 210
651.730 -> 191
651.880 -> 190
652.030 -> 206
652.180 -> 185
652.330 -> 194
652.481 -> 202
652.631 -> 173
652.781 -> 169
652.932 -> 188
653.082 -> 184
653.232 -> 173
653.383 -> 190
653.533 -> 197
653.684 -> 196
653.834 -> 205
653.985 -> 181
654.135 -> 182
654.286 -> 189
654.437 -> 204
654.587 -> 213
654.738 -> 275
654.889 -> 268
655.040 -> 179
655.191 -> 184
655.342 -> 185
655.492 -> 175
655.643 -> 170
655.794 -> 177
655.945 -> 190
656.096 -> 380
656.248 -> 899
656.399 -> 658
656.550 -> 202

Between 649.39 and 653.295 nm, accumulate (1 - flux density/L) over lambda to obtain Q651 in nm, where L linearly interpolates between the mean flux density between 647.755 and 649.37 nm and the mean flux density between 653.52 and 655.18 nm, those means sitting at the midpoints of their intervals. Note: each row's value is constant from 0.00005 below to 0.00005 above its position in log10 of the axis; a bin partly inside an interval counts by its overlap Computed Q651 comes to 0.19 nm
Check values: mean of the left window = 185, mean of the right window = 208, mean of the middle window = 186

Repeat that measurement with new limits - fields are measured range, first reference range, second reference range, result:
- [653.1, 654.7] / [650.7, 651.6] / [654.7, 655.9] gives 0.00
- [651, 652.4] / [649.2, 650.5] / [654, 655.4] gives -0.01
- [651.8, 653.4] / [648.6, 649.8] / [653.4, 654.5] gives 0.03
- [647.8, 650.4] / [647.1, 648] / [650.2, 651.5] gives 0.08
